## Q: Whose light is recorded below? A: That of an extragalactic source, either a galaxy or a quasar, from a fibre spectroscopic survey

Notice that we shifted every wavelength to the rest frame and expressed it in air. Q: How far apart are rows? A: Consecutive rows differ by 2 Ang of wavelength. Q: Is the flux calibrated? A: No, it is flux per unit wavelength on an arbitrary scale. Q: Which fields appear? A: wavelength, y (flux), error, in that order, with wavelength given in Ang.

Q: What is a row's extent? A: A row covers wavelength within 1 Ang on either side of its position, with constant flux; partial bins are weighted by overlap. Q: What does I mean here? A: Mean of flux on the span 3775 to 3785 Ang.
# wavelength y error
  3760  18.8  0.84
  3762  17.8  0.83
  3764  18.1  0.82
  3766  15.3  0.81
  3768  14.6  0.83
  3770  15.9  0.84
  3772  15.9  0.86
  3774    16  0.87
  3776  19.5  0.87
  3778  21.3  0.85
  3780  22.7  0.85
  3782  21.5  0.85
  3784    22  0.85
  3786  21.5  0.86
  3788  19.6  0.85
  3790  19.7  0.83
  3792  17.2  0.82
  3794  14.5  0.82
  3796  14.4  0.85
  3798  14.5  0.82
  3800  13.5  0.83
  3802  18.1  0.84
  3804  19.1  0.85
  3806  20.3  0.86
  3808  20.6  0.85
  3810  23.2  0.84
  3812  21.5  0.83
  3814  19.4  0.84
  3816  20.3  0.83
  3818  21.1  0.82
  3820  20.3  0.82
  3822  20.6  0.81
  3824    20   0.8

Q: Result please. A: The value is 21.4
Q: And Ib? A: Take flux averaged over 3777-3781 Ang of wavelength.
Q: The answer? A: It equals 22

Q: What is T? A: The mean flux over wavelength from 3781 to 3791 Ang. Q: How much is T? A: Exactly 20.9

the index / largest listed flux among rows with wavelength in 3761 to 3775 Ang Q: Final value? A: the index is 18.1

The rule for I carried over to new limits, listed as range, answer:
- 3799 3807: 17.8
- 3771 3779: 18.2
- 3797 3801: 14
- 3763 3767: 16.7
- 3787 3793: 18.8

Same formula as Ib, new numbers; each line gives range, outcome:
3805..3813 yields 21.4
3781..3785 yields 21.8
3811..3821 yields 20.5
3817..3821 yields 20.7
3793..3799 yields 14.5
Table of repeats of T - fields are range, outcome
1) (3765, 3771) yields 15.3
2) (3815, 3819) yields 20.7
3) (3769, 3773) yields 15.9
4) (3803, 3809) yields 20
